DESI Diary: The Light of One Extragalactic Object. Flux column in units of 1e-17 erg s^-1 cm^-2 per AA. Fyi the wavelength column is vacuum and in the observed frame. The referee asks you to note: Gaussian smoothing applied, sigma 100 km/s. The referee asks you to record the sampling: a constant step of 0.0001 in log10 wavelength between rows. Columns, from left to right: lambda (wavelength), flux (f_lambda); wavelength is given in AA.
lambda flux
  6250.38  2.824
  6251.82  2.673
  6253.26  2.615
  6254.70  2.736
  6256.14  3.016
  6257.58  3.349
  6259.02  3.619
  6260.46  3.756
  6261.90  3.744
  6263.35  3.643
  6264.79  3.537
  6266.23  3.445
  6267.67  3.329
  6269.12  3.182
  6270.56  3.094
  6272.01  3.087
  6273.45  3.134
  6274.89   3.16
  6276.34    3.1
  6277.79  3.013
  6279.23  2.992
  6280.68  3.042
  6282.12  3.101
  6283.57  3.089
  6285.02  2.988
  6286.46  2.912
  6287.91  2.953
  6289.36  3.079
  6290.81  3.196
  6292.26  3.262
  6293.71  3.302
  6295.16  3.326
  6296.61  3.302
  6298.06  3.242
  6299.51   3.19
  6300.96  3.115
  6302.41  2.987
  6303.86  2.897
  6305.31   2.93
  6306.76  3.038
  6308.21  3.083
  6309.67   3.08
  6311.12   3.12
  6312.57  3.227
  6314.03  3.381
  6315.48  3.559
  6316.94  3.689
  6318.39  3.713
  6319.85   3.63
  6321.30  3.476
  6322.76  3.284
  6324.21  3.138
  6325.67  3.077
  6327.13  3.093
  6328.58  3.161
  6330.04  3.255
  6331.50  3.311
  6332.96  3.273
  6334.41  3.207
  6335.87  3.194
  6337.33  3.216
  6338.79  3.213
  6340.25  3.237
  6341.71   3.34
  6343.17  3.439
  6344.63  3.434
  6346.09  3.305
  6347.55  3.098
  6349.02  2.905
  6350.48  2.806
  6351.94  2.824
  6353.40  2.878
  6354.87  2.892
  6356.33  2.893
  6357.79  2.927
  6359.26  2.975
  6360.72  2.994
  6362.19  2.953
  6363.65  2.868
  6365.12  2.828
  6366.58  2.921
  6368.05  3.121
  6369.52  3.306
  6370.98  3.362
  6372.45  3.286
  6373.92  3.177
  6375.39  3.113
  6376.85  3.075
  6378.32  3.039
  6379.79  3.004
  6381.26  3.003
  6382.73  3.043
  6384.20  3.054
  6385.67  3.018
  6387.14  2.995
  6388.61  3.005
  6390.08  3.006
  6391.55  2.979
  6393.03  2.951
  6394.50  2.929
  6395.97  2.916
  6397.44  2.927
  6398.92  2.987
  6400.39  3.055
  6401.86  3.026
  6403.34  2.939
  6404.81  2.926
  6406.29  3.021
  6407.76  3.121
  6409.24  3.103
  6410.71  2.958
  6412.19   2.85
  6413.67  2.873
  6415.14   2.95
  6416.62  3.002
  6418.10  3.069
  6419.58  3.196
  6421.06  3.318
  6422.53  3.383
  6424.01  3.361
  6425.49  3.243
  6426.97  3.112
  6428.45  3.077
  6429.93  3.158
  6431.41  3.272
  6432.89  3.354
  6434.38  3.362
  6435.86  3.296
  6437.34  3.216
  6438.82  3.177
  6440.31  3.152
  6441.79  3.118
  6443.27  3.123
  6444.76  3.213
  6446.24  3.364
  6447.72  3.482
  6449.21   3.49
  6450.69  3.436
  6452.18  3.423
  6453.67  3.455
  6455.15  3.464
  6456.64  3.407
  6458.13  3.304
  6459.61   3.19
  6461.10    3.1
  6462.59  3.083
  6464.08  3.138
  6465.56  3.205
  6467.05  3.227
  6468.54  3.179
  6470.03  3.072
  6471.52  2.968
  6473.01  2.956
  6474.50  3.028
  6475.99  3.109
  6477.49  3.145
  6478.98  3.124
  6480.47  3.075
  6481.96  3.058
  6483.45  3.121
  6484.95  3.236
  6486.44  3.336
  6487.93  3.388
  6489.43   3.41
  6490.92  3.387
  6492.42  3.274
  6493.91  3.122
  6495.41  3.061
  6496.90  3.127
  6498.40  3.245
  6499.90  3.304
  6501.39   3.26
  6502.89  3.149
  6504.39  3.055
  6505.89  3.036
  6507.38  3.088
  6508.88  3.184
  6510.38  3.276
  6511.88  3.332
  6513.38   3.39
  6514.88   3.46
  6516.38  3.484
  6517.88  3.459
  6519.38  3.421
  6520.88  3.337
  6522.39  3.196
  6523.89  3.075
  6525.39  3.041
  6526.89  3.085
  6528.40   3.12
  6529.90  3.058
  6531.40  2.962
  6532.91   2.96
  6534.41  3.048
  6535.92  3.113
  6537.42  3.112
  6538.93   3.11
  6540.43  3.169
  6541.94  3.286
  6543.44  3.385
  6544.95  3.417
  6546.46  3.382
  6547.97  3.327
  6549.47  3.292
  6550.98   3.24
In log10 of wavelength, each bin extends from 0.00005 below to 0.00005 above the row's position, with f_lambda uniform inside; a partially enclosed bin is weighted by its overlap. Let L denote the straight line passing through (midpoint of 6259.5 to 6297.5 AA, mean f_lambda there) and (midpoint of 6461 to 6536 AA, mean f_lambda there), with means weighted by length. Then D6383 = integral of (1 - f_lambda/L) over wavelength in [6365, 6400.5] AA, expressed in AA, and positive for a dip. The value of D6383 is 1.7 AA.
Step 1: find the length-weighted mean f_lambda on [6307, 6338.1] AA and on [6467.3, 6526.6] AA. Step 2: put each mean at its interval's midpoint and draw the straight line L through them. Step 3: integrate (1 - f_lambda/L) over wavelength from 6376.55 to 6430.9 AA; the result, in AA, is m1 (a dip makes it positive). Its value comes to 3.4 AA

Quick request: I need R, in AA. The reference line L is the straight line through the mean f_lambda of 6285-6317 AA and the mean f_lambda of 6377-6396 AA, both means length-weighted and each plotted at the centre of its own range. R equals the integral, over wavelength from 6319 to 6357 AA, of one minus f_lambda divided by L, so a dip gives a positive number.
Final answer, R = -1.1 AA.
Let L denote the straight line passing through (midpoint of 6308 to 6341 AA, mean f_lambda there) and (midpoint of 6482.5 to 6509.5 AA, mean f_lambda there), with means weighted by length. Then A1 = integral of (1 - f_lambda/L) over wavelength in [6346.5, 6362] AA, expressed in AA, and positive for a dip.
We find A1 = 1.6 AA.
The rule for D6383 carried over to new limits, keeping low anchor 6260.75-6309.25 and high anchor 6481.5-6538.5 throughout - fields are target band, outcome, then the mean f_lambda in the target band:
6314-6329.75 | -1.0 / 3.38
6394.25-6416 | 1.5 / 2.97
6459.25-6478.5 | 0.6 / 3.11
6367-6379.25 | 0.0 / 3.17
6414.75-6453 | -0.7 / 3.25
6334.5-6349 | -0.3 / 3.25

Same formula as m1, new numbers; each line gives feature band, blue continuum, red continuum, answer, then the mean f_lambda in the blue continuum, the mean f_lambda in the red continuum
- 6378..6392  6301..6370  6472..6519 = 0.7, 3.15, 3.22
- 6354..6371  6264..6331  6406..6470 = 1.1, 3.2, 3.21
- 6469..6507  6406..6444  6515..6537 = 0.1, 3.15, 3.18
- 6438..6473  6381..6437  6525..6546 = -1.6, 3.08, 3.14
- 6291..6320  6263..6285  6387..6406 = -1.1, 3.18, 2.97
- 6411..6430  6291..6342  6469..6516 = 0.6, 3.24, 3.19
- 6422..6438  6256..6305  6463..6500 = -0.4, 3.21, 3.17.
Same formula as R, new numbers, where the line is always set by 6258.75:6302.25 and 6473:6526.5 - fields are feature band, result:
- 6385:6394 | 0.64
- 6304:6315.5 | 0.30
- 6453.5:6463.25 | -0.18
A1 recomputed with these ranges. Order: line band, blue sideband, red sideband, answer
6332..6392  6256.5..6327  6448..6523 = 2.9 AA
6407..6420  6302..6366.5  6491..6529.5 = 0.7 AA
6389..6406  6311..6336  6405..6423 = 0.8 AA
